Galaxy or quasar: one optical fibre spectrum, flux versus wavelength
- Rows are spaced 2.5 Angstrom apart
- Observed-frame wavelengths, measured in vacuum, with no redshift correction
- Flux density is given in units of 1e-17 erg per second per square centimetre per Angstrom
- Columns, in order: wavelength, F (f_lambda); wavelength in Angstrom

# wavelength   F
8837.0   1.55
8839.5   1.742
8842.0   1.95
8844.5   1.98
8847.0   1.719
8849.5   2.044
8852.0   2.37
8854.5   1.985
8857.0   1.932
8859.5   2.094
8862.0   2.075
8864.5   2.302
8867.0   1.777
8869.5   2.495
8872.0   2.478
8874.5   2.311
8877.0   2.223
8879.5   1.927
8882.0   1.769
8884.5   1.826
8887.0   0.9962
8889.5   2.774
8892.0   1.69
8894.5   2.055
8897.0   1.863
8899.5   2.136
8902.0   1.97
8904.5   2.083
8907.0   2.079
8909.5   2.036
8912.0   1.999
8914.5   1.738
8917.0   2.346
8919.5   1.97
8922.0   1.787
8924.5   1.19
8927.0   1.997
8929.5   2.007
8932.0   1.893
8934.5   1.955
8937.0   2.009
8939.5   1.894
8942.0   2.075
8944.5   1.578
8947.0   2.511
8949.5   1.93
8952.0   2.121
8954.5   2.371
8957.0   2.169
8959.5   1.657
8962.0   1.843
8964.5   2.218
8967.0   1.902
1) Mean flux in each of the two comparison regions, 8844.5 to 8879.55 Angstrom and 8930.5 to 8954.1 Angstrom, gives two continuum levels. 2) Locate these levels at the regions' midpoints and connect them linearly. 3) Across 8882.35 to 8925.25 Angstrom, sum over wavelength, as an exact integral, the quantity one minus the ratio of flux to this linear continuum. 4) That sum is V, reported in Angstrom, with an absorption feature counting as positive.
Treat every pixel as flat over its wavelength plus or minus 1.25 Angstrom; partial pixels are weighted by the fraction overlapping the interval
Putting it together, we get 3.0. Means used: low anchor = 2.13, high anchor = 2.01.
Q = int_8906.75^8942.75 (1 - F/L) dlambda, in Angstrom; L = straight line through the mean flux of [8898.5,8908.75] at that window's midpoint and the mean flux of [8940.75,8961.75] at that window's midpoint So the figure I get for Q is 2.3 Angstrom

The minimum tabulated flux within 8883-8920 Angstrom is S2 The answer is 0.9962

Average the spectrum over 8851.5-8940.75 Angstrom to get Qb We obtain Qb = 2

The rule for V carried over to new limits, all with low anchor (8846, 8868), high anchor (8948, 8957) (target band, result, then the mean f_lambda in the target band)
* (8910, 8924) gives 1.2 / 1.93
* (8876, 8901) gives 1.9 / 1.92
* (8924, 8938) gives 1.7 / 1.87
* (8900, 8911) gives 0.3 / 2.05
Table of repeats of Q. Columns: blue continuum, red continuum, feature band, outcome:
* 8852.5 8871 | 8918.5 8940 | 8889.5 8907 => -0.5 Angstrom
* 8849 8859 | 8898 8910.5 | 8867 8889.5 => 0.4 Angstrom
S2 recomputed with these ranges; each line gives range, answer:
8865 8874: 1.777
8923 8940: 1.19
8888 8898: 1.69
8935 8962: 1.578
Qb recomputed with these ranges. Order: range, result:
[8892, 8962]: 1.97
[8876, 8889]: 1.8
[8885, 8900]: 1.9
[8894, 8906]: 2.02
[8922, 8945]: 1.85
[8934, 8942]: 1.97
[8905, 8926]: 1.9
